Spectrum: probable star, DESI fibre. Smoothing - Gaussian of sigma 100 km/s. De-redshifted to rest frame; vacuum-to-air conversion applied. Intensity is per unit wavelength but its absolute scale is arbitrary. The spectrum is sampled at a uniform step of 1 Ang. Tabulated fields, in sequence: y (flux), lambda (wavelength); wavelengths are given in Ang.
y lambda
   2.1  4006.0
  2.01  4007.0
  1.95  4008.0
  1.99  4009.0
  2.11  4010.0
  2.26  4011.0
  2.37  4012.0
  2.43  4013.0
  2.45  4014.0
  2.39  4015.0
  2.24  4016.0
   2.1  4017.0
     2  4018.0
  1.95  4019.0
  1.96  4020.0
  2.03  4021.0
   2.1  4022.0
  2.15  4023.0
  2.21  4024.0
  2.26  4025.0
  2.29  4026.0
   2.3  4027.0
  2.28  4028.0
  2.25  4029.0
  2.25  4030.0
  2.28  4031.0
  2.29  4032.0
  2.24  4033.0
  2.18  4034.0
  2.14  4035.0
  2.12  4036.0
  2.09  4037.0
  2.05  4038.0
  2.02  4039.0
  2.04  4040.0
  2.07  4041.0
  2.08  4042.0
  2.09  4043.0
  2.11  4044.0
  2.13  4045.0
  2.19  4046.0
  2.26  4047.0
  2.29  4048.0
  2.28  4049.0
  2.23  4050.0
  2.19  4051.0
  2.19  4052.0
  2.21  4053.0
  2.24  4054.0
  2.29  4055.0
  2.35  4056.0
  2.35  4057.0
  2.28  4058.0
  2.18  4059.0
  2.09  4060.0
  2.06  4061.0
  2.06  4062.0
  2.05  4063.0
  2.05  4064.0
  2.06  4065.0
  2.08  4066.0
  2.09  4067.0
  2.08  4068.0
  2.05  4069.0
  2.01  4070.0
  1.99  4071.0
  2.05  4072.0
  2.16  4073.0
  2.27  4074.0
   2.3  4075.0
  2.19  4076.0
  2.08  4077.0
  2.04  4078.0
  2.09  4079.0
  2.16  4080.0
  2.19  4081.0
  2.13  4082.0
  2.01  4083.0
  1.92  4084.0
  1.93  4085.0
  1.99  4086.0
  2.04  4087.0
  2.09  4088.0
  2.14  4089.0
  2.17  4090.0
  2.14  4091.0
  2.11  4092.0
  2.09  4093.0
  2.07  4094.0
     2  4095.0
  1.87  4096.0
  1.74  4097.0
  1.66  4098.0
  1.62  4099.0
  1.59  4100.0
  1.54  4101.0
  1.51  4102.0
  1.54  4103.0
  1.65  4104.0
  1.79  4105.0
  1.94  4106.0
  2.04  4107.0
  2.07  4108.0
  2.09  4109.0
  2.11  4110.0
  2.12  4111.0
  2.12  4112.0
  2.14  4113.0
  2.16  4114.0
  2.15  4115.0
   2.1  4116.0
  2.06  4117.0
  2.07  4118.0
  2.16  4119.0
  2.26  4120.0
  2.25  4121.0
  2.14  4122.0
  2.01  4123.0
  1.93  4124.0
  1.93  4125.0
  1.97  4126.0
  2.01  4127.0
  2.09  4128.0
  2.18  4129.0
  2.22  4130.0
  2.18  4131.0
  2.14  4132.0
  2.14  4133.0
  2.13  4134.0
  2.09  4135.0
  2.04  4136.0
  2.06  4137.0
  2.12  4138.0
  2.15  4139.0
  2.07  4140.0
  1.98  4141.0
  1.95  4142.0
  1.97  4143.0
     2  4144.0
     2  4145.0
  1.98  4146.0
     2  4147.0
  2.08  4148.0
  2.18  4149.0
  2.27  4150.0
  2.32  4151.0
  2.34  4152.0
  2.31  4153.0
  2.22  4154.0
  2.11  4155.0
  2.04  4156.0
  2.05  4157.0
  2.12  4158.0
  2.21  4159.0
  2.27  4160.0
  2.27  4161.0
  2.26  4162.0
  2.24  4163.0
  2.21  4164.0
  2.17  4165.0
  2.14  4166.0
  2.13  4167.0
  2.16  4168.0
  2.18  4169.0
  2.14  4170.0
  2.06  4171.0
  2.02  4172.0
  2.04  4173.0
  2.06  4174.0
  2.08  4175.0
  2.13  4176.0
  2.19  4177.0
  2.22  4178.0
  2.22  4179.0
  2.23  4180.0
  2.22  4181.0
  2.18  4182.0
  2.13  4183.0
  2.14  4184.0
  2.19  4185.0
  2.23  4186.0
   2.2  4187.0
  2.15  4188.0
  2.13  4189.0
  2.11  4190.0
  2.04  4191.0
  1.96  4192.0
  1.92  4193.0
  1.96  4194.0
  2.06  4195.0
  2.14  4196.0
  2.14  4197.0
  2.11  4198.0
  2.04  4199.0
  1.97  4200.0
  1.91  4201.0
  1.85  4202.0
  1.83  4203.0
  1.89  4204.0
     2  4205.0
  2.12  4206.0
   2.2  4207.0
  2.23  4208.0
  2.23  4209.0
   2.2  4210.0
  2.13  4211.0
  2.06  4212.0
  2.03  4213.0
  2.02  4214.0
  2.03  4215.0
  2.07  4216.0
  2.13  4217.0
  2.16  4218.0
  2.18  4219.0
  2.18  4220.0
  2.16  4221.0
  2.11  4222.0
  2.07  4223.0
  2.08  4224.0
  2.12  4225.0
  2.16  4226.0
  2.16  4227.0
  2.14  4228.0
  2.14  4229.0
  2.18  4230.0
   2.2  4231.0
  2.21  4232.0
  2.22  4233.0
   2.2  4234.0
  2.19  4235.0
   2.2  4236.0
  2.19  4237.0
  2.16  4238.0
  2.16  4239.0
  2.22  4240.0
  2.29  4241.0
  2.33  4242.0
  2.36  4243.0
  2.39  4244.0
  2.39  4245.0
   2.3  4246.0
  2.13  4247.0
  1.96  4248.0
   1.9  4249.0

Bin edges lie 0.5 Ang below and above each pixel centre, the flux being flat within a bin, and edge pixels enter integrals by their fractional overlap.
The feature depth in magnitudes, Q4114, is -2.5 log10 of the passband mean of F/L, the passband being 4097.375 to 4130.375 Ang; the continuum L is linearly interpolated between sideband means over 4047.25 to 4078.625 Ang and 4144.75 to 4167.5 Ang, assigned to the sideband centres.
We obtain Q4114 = 0.10 mag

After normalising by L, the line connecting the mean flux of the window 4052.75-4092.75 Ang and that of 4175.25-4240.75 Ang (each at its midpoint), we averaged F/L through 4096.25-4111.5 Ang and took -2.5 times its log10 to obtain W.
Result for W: 0.18 mag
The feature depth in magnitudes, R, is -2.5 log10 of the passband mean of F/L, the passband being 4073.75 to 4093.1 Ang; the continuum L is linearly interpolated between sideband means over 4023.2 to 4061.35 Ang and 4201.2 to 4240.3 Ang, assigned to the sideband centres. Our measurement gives 0.04 mag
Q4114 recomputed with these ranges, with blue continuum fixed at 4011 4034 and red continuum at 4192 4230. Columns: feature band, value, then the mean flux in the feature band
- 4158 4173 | -0.029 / 2.17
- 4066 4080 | 0.037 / 2.11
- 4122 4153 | 0.023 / 2.09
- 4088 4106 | 0.172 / 1.85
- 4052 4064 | 0.001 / 2.19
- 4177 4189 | -0.045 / 2.19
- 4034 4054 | 0.027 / 2.15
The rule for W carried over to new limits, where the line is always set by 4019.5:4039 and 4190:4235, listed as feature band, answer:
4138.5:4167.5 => -0.01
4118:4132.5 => 0.01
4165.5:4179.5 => -0.01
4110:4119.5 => 0.01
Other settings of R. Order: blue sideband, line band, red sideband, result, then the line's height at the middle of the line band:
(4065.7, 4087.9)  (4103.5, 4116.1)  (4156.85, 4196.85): 0.036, 2.1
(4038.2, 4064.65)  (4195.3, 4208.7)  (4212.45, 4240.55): 0.058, 2.15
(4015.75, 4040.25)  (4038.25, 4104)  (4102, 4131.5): 0.020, 2.1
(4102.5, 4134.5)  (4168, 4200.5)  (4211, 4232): -0.007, 2.1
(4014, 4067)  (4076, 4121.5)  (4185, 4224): 0.074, 2.14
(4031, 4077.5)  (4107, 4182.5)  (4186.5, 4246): 0.007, 2.14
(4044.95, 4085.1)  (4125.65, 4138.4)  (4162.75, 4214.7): 0.008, 2.12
